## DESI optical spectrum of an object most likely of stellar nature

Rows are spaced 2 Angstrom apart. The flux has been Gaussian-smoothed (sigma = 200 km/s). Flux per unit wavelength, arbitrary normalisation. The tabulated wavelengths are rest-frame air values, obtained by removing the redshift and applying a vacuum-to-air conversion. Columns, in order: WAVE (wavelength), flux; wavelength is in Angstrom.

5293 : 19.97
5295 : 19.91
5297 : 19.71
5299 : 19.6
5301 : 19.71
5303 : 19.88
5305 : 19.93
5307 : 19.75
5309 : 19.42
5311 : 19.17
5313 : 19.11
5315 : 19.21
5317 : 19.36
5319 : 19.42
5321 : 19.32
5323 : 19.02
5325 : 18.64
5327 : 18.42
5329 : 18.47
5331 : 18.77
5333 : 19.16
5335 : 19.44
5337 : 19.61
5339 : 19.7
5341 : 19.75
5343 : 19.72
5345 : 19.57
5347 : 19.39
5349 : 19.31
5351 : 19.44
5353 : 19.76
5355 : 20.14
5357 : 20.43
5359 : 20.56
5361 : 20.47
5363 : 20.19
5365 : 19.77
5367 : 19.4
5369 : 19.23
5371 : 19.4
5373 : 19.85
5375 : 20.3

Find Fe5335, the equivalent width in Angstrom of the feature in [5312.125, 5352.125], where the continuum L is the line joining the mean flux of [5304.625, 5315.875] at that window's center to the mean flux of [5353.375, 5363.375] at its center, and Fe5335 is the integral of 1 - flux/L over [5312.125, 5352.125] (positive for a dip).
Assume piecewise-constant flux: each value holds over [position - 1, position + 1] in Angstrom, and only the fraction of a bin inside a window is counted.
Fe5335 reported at 1.2 Angstrom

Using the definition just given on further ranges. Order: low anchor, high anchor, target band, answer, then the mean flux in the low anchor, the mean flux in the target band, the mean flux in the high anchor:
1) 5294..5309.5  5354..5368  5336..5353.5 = 0.4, 19.7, 19.6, 20.1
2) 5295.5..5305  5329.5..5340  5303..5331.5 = 0.5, 19.8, 19.2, 19.3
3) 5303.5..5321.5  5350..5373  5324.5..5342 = 0.4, 19.4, 19.1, 19.9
